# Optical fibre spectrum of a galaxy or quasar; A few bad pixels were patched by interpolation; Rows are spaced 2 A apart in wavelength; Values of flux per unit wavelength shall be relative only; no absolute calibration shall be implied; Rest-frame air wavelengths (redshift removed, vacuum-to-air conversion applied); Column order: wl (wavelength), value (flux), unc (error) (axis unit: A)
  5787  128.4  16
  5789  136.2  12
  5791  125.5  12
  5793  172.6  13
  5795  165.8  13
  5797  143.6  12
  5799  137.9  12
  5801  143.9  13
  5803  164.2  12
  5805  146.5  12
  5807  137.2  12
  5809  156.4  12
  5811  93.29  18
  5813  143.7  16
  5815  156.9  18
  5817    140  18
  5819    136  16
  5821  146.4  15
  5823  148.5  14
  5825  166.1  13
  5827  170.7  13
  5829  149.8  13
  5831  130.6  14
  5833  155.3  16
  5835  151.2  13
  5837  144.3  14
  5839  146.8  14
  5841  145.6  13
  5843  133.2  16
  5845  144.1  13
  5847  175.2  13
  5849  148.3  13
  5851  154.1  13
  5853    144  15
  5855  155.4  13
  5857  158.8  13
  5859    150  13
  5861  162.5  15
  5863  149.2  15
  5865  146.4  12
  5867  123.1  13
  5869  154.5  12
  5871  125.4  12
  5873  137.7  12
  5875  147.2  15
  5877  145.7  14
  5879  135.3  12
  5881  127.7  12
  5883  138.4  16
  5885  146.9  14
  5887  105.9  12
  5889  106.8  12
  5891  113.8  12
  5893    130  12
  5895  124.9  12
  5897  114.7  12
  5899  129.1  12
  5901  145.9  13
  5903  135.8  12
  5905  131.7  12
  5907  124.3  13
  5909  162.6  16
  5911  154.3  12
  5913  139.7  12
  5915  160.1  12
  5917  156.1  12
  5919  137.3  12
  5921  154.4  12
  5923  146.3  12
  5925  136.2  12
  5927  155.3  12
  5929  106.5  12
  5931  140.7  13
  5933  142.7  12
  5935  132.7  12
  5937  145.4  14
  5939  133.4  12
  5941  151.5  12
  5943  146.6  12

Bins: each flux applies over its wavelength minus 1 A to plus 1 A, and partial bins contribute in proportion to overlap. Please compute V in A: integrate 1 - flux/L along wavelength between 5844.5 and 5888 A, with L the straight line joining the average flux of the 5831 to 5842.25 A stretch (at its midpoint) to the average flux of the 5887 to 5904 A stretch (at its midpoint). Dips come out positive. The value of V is -2.9 A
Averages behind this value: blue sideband 147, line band 144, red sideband 124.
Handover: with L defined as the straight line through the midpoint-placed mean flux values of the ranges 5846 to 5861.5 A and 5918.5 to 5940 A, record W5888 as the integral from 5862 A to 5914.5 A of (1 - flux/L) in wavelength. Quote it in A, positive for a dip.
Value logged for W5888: 4.8 A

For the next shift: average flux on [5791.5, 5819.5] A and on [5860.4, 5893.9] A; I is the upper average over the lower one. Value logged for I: 0.9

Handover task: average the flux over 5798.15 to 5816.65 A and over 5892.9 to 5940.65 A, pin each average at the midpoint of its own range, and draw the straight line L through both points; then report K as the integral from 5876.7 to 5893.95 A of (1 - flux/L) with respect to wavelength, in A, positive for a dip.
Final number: 1.6 A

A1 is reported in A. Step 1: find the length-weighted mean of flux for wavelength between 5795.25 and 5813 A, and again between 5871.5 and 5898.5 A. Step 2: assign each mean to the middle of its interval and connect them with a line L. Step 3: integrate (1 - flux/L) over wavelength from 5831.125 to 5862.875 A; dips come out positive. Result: -3.7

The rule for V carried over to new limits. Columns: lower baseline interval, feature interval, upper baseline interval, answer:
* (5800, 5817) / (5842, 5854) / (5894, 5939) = -0.7 A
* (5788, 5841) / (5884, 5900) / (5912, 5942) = 2.5 A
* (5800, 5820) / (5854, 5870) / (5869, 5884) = -1.3 A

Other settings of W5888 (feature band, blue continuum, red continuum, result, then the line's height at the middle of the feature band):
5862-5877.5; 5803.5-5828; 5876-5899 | -1.2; 131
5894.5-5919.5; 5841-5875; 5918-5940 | 0.3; 142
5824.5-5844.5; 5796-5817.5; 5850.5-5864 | -0.1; 148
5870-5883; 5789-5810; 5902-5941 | 0.7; 145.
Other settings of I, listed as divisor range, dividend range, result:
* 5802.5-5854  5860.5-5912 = 0.92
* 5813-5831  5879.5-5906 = 0.85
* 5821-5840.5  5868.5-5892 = 0.87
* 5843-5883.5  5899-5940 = 0.97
